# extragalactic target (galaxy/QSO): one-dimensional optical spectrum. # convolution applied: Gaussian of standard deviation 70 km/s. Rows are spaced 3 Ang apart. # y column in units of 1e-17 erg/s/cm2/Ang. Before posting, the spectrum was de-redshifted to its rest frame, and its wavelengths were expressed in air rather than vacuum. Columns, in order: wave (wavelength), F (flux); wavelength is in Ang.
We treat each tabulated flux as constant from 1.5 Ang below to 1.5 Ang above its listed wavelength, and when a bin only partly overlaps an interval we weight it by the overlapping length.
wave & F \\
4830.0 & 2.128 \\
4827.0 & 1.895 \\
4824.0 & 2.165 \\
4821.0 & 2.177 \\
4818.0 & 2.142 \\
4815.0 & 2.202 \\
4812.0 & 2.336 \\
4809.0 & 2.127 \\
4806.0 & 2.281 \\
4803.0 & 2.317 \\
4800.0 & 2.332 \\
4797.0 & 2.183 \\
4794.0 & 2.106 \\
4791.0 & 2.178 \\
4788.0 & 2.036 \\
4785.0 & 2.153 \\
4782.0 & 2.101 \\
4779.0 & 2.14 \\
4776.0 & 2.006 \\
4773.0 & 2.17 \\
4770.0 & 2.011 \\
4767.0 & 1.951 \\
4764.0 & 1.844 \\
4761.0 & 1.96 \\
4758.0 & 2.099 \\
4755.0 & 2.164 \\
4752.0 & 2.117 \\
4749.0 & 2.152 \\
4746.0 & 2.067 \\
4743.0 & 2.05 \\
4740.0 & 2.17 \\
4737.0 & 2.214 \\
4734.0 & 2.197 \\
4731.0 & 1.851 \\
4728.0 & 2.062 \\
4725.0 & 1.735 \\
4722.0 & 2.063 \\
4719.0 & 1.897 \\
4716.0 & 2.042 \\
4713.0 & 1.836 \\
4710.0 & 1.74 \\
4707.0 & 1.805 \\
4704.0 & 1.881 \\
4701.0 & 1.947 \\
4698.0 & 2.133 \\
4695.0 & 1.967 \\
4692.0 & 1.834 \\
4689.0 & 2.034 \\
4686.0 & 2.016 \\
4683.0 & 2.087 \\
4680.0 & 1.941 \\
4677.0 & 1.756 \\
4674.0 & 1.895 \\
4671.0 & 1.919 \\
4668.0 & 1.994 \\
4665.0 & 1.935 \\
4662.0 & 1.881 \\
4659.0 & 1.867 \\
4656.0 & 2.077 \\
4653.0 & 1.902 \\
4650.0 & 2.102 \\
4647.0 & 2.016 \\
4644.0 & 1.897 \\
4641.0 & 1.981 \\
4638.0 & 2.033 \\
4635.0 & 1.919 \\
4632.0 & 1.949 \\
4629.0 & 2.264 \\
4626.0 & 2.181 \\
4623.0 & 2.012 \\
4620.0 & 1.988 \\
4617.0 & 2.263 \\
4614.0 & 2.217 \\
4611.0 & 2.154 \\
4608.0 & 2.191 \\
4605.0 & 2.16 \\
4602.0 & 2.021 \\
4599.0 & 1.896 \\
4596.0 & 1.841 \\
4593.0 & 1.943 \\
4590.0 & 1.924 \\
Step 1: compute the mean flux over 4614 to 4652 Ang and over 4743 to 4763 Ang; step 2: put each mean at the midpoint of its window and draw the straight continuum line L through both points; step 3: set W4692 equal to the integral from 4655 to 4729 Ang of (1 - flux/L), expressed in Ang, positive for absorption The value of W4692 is 4.9 Ang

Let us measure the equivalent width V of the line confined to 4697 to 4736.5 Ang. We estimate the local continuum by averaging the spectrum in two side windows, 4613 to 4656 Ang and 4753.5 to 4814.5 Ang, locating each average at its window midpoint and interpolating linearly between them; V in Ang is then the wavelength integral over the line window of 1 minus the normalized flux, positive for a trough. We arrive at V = 2.8 Ang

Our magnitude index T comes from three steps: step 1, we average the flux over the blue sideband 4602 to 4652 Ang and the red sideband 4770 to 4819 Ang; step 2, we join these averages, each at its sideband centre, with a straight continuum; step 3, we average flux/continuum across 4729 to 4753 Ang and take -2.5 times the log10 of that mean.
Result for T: 0.02 mag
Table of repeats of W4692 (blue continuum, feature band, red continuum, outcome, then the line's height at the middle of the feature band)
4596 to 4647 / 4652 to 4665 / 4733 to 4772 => 0.84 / 2.07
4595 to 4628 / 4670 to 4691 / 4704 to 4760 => 0.99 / 2.04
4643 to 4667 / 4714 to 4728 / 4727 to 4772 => 0.60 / 2.03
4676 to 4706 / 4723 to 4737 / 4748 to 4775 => 0.13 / 2.01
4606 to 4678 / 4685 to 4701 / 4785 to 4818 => 0.67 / 2.08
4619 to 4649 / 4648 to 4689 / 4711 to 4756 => 1.50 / 2.03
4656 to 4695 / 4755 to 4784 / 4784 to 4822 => 1.22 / 2.13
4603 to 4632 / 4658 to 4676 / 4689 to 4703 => 1.11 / 2.04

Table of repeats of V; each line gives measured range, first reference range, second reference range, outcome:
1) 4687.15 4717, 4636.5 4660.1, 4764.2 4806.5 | 1.76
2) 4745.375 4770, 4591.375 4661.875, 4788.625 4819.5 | 1.43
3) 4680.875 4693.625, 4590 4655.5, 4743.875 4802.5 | 0.47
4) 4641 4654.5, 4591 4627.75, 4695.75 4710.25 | 0.20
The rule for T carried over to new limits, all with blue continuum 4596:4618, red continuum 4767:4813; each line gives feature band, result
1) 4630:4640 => 0.07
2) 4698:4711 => 0.14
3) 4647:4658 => 0.05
